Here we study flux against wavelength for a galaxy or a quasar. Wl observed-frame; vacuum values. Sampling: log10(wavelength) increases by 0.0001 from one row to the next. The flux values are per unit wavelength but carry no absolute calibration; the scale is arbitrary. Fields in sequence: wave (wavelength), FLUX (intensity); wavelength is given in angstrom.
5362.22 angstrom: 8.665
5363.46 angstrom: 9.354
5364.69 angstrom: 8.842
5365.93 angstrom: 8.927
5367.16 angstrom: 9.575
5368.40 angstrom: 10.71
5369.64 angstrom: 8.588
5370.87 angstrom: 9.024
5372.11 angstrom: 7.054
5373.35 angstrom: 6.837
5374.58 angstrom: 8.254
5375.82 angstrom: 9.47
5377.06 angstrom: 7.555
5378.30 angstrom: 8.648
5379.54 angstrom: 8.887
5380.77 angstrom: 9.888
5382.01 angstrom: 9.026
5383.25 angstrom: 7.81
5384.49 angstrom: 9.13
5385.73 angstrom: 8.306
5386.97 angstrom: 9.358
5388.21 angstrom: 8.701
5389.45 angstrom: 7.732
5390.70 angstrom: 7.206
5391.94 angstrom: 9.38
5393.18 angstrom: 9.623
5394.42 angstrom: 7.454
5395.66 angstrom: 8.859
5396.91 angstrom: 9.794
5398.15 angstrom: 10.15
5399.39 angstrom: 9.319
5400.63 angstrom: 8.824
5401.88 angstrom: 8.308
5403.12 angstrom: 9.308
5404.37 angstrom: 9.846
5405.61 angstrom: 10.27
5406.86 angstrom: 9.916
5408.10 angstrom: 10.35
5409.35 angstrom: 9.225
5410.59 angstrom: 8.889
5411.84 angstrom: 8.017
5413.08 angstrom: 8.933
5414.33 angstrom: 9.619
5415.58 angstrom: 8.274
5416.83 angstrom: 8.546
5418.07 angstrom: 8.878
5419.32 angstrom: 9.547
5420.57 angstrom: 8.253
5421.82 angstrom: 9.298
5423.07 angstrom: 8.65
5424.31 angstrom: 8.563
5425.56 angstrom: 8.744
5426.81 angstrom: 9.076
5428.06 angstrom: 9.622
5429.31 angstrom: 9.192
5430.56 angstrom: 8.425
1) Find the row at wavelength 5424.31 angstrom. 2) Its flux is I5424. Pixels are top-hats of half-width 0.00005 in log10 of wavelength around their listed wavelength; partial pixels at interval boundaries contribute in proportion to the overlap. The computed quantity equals 8.563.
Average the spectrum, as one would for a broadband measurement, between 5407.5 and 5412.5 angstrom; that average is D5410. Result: 9.12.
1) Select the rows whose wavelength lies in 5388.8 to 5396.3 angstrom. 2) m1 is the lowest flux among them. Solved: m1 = 7.206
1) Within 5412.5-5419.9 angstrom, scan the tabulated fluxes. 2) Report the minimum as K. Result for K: 8.274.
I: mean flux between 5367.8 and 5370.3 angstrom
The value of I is 9.64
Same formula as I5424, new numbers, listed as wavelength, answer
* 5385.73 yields 8.306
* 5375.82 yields 9.47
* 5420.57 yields 8.253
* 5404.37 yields 9.846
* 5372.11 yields 7.054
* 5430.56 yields 8.425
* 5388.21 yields 8.701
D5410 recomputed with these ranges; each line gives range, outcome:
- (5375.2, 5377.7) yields 8.5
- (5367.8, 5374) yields 8.44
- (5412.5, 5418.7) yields 8.84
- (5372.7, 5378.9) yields 8.14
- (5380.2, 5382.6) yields 9.45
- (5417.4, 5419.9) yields 9.21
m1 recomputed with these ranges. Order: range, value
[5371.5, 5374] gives 6.837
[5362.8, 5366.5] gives 8.842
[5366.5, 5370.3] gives 8.588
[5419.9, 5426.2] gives 8.253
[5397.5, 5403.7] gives 8.308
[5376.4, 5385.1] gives 7.555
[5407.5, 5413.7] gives 8.017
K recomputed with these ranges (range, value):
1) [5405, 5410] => 9.225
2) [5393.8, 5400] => 7.454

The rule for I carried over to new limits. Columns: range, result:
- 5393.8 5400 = 9.12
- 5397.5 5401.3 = 9.43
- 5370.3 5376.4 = 8.11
